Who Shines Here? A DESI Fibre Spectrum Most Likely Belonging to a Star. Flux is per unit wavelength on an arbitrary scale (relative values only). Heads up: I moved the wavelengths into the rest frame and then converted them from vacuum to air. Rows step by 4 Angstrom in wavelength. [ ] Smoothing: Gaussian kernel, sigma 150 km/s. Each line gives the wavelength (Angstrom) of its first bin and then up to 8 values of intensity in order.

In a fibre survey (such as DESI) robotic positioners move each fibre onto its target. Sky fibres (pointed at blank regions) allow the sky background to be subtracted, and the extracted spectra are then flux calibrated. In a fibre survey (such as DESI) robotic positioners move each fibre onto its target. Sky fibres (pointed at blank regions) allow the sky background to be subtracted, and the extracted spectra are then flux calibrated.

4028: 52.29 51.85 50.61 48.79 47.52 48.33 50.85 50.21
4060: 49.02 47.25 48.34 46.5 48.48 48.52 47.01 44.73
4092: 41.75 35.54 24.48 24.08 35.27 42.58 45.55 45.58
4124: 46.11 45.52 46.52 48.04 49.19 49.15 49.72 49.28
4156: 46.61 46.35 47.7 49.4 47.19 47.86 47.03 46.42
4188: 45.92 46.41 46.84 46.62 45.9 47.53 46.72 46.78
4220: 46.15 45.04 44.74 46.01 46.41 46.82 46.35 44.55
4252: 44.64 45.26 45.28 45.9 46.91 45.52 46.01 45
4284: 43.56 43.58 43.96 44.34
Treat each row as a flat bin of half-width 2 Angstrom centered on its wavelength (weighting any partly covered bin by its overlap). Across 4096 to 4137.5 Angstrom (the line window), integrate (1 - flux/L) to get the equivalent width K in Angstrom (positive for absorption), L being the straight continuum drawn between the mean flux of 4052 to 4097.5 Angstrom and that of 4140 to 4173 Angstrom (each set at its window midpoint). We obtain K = 6.5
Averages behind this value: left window 46.4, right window 48.3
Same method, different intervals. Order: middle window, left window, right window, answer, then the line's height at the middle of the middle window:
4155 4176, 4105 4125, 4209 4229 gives -1.7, 43.9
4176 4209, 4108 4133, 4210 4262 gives -1.0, 45.3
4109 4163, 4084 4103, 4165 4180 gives -4.8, 42.9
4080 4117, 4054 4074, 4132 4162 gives 7.7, 48.2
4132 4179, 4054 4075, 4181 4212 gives -1.0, 47.1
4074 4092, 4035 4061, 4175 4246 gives 0.8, 48.7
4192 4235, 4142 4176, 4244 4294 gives 0.4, 46.6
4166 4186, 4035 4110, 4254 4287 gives -1.3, 44.7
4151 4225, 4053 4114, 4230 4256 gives -3.9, 44.6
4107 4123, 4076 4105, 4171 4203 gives -0.7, 41.1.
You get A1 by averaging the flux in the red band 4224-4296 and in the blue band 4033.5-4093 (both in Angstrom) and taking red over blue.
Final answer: 0.94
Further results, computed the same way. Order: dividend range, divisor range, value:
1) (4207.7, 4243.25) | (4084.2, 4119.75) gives 1.23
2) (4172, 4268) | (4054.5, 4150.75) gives 1.05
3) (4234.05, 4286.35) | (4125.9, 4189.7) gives 0.96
